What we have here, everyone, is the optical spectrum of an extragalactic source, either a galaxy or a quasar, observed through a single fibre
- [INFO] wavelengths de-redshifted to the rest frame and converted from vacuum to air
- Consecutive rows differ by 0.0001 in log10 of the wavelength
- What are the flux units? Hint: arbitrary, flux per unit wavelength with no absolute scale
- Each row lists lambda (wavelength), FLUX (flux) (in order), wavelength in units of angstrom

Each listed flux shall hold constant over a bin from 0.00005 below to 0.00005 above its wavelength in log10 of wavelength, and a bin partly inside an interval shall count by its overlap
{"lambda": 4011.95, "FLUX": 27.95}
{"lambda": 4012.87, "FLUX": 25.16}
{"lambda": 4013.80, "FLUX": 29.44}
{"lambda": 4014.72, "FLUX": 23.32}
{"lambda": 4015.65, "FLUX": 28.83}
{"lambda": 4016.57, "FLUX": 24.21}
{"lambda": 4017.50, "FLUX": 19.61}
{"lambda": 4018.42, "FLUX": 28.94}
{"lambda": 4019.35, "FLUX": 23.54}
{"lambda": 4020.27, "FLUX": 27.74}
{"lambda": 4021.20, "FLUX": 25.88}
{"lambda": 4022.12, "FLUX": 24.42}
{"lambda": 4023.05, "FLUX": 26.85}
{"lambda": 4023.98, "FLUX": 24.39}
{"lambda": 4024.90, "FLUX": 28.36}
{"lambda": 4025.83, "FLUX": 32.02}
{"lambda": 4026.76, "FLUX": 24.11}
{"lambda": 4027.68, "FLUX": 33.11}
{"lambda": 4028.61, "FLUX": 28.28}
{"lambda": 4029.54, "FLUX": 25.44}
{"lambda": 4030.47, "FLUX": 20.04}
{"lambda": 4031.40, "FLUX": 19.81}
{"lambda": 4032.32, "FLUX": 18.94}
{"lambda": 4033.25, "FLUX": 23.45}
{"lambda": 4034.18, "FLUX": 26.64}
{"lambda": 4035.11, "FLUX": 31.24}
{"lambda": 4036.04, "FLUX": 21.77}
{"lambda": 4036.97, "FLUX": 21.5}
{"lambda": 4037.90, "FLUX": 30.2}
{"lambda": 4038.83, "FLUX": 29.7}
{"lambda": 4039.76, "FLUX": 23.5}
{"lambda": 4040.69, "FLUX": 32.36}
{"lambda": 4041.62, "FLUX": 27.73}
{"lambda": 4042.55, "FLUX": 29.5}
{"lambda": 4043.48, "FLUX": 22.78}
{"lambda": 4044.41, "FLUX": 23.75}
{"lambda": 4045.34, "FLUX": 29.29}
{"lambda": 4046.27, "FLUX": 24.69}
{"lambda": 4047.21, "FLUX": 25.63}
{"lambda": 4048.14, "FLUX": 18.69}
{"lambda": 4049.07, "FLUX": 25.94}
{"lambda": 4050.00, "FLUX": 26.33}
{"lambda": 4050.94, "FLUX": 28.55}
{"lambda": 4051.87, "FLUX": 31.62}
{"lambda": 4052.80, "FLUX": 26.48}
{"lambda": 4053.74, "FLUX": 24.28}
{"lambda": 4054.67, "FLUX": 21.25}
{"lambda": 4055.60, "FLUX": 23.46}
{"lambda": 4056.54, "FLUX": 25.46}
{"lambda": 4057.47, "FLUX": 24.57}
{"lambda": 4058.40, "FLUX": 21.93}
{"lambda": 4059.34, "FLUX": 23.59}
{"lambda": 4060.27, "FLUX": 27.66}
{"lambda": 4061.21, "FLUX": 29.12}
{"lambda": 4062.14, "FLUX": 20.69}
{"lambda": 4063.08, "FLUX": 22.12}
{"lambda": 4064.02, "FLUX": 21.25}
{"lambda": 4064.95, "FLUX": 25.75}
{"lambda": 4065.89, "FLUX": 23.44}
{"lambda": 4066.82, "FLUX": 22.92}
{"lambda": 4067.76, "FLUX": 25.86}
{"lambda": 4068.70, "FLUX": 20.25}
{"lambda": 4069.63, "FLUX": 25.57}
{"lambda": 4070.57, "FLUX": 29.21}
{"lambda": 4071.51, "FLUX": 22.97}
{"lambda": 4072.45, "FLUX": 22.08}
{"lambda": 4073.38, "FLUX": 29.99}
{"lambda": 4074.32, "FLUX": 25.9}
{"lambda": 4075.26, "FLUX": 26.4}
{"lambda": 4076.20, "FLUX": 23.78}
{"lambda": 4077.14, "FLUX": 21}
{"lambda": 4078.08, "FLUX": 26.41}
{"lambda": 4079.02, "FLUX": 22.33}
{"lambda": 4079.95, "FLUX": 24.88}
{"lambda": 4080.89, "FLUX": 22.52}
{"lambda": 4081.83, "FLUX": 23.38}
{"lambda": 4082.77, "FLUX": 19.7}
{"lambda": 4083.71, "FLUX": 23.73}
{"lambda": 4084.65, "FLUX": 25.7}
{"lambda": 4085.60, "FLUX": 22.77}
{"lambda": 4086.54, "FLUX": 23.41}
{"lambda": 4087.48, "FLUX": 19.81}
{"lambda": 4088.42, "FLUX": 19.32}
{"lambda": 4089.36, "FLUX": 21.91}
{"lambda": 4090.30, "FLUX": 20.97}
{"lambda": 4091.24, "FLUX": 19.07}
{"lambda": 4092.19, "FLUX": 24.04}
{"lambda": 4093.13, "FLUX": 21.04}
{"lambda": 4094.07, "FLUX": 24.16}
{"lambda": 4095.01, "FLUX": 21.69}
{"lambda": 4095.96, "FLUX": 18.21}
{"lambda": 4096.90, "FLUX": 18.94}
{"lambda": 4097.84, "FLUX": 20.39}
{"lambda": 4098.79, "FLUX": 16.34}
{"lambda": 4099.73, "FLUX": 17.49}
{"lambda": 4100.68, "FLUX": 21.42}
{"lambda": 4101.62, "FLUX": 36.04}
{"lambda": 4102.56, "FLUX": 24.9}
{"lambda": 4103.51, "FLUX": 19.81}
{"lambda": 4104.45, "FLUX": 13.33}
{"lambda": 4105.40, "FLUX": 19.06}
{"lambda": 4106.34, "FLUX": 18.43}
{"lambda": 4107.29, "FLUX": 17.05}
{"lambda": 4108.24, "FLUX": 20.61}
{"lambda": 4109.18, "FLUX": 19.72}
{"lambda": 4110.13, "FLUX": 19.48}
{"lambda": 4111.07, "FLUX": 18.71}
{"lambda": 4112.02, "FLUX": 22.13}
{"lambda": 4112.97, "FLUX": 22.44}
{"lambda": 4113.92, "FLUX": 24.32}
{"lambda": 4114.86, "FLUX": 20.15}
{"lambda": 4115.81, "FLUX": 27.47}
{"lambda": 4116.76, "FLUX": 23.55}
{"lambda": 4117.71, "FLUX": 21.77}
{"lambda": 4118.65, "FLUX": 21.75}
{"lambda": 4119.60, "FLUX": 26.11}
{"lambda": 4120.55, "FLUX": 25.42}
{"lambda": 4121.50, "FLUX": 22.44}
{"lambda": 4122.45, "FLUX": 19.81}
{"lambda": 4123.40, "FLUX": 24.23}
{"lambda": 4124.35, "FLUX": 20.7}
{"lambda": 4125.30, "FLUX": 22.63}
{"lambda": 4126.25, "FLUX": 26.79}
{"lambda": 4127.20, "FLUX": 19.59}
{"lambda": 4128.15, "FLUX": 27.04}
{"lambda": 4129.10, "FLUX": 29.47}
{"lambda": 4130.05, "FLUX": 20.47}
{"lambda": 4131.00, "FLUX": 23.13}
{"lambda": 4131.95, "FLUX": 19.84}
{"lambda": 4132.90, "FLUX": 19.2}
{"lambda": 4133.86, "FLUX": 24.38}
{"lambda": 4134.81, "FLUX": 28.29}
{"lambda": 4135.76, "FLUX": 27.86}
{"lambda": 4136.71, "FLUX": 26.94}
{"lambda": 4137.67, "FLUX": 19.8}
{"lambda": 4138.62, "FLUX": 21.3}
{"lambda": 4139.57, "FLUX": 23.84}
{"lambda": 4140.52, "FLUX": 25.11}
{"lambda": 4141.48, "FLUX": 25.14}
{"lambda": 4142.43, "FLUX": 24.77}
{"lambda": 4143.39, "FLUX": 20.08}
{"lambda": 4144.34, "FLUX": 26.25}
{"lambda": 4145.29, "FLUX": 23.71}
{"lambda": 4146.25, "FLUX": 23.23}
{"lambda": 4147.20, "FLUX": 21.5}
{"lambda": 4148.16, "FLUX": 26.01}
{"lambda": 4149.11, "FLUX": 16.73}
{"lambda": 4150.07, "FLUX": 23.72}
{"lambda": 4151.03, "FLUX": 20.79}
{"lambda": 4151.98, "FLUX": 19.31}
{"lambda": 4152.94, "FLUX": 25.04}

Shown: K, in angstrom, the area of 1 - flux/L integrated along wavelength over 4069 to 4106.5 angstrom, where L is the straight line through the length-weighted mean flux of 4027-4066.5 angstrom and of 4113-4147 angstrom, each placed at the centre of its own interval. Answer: 3.0 angstrom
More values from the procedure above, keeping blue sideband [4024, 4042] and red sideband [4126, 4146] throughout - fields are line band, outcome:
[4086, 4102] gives 2.2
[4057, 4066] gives 0.5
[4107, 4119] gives 1.4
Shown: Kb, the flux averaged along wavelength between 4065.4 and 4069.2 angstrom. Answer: 23.2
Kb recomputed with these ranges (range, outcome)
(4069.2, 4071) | 27.3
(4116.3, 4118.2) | 22.7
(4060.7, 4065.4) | 23.8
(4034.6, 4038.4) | 26.2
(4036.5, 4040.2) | 26.2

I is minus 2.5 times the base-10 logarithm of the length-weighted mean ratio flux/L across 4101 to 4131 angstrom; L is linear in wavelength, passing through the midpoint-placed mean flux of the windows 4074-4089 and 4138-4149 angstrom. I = 0.04 mag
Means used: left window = 23.1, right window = 23.5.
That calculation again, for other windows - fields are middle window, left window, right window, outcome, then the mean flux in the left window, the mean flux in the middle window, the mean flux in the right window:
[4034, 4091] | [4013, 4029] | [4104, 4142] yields 0.01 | 26.6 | 24.6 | 22.5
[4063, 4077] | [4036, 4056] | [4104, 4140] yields 0.01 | 26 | 24.5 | 22.4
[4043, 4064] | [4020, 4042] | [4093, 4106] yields -0.02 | 26.1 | 24.8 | 20.9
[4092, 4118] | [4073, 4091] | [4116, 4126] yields 0.10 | 23.3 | 21.1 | 23.1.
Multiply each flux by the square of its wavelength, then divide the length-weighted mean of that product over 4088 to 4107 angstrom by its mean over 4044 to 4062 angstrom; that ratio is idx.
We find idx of 0.84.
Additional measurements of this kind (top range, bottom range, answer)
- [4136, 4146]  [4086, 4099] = 1.17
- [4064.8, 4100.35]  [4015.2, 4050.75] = 0.90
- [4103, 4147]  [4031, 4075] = 0.93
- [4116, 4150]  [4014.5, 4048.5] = 0.96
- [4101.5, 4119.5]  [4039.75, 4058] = 0.85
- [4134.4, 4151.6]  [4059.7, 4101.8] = 1.05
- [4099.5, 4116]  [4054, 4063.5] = 0.90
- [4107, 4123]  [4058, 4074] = 0.92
